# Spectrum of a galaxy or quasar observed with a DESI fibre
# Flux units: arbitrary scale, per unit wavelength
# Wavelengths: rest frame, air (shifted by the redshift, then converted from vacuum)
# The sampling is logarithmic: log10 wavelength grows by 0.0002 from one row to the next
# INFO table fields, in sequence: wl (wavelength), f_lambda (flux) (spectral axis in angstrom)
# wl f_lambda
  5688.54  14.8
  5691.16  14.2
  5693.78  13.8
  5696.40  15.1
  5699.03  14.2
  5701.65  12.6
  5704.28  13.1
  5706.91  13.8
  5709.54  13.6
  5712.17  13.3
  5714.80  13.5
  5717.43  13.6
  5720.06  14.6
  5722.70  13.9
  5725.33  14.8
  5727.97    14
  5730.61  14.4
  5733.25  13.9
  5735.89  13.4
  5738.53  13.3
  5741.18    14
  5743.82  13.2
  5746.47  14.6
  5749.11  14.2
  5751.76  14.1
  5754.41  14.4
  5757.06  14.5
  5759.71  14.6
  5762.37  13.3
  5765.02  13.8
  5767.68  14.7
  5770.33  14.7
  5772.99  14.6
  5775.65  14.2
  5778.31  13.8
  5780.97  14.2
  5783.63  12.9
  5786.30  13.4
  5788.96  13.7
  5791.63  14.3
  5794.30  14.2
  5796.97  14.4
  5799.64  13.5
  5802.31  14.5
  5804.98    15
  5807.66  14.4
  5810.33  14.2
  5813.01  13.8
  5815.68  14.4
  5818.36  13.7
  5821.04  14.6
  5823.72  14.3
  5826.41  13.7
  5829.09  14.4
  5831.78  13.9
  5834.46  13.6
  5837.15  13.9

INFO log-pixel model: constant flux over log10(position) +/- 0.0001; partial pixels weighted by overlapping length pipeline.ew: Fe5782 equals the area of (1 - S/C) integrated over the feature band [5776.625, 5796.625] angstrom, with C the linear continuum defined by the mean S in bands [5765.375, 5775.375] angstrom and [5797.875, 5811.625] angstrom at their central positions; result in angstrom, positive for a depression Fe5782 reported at 0.8 angstrom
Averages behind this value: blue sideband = 14.5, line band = 13.8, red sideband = 14.3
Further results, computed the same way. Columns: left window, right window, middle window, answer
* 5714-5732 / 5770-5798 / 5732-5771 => 0.1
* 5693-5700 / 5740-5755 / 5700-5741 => 1.5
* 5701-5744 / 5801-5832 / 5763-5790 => 0.1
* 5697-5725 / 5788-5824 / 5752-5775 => -0.5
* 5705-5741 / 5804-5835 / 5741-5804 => -0.3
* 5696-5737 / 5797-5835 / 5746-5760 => -0.4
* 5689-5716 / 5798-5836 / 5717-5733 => -0.5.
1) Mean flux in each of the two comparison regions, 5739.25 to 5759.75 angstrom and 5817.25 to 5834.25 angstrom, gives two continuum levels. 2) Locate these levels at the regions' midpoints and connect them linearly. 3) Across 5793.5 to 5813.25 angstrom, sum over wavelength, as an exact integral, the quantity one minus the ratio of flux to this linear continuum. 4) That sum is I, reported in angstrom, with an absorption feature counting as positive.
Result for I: -0.3 angstrom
